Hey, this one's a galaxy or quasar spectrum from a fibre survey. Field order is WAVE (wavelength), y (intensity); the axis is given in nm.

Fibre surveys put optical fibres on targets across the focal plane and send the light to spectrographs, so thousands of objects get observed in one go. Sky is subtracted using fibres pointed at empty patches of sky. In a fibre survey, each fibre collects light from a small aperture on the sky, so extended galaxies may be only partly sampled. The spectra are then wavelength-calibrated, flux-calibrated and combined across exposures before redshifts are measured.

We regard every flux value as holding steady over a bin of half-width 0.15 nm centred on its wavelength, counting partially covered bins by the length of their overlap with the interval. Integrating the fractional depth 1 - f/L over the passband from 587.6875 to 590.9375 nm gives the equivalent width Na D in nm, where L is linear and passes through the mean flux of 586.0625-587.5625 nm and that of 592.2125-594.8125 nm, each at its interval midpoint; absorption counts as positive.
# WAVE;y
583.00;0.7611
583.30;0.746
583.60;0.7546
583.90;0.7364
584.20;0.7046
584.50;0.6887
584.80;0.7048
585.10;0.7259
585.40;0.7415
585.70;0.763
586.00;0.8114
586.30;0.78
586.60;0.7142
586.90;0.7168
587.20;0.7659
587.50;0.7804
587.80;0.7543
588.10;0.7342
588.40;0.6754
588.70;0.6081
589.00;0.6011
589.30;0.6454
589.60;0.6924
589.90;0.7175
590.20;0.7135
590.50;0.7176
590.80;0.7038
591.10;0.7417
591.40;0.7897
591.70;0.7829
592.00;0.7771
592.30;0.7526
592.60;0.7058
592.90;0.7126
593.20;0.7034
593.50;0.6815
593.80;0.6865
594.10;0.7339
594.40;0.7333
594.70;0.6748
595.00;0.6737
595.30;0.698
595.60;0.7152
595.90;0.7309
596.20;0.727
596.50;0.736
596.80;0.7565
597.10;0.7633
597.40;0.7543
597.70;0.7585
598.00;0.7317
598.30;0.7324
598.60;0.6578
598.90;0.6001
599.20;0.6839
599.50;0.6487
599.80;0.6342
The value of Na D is 0.22 nm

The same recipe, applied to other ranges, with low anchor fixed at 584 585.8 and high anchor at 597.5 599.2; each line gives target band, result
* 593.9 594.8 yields -0.014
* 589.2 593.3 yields -0.100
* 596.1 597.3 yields -0.081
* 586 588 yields -0.109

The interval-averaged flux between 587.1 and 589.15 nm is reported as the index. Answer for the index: 0.701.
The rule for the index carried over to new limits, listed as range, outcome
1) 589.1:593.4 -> 0.723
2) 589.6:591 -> 0.712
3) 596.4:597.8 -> 0.754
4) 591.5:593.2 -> 0.744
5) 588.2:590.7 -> 0.673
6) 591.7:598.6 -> 0.724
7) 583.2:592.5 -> 0.727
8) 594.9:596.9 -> 0.72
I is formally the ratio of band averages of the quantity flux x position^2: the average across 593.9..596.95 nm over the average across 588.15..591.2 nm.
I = 1.1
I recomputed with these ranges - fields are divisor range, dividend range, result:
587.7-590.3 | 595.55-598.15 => 1.12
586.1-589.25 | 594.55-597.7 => 1.05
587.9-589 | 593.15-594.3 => 1.07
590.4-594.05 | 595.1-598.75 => 1.02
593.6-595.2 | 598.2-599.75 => 0.96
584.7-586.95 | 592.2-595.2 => 0.97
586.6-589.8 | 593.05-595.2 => 1.02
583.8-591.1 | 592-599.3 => 1.02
